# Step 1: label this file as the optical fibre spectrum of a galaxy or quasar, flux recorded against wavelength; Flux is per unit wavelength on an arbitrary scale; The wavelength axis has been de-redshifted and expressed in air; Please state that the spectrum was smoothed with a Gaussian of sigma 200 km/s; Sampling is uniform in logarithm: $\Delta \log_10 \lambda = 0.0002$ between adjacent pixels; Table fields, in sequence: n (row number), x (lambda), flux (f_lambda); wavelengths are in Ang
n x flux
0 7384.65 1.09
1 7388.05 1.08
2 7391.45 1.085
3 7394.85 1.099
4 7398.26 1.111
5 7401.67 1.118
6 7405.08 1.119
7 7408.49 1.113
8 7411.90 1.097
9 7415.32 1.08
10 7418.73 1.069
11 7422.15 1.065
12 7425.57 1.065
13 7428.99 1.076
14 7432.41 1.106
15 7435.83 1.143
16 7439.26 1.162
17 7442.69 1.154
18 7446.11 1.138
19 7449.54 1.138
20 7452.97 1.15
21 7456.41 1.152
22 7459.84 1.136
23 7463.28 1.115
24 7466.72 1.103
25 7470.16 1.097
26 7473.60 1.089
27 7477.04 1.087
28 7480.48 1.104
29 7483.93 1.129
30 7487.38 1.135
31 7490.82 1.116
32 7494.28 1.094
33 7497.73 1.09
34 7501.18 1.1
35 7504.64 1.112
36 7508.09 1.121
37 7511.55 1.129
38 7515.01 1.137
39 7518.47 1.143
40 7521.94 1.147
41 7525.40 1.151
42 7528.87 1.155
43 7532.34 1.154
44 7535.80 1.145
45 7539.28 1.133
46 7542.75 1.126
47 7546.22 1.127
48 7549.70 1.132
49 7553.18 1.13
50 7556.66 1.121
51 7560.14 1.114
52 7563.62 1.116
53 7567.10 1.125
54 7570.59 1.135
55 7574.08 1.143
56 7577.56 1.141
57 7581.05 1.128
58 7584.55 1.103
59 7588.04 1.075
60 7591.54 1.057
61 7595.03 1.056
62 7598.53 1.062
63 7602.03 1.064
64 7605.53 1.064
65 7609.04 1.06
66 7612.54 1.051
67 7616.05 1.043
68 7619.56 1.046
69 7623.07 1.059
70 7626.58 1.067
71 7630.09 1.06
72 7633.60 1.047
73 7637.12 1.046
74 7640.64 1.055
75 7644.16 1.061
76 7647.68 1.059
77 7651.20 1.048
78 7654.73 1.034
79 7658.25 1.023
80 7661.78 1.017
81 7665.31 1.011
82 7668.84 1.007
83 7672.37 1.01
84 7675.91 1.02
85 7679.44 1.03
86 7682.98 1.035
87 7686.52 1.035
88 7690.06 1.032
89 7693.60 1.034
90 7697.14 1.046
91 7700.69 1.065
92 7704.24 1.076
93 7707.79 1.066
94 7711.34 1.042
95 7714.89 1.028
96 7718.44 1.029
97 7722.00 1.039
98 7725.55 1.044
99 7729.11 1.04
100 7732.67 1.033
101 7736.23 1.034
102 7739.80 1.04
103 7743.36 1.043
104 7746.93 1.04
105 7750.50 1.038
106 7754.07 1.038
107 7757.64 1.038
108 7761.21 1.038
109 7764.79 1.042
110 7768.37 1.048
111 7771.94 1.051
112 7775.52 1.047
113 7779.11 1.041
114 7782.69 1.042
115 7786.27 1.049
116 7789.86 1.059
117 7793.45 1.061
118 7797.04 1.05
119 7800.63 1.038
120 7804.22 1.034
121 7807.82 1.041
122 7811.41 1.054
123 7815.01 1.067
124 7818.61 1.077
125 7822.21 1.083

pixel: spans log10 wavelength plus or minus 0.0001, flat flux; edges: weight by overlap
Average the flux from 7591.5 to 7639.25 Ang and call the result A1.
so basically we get 1.06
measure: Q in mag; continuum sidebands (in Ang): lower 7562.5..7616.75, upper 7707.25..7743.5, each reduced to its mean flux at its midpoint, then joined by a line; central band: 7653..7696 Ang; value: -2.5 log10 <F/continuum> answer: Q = 0.03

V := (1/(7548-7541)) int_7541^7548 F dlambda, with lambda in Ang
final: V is 1.13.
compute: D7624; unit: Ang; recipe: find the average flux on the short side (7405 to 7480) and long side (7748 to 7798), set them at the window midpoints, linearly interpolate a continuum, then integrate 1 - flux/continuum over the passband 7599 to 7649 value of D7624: 0.9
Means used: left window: 1.11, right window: 1.05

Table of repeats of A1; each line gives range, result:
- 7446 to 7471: 1.13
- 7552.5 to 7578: 1.13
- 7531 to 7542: 1.14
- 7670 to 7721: 1.04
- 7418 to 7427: 1.07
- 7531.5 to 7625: 1.1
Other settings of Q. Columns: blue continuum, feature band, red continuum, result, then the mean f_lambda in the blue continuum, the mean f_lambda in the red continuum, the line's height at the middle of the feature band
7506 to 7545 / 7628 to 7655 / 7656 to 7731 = 0.015 mag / 1.14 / 1.03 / 1.07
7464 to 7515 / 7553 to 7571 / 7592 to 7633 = -0.043 mag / 1.11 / 1.06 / 1.08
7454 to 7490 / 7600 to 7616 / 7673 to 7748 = 0.015 mag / 1.12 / 1.04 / 1.07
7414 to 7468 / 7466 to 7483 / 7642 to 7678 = 0.006 mag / 1.12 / 1.03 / 1.1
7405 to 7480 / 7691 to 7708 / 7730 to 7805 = 0.002 mag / 1.11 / 1.04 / 1.06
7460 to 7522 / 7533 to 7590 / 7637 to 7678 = -0.045 mag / 1.11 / 1.03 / 1.08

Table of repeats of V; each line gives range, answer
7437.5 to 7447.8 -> 1.15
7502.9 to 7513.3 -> 1.12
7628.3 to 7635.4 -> 1.05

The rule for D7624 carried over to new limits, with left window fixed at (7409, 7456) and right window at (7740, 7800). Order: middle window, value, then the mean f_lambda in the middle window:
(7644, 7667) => 0.72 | 1.03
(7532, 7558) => -1.02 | 1.13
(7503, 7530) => -1.01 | 1.14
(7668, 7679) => 0.51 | 1.02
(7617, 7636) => 0.33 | 1.06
